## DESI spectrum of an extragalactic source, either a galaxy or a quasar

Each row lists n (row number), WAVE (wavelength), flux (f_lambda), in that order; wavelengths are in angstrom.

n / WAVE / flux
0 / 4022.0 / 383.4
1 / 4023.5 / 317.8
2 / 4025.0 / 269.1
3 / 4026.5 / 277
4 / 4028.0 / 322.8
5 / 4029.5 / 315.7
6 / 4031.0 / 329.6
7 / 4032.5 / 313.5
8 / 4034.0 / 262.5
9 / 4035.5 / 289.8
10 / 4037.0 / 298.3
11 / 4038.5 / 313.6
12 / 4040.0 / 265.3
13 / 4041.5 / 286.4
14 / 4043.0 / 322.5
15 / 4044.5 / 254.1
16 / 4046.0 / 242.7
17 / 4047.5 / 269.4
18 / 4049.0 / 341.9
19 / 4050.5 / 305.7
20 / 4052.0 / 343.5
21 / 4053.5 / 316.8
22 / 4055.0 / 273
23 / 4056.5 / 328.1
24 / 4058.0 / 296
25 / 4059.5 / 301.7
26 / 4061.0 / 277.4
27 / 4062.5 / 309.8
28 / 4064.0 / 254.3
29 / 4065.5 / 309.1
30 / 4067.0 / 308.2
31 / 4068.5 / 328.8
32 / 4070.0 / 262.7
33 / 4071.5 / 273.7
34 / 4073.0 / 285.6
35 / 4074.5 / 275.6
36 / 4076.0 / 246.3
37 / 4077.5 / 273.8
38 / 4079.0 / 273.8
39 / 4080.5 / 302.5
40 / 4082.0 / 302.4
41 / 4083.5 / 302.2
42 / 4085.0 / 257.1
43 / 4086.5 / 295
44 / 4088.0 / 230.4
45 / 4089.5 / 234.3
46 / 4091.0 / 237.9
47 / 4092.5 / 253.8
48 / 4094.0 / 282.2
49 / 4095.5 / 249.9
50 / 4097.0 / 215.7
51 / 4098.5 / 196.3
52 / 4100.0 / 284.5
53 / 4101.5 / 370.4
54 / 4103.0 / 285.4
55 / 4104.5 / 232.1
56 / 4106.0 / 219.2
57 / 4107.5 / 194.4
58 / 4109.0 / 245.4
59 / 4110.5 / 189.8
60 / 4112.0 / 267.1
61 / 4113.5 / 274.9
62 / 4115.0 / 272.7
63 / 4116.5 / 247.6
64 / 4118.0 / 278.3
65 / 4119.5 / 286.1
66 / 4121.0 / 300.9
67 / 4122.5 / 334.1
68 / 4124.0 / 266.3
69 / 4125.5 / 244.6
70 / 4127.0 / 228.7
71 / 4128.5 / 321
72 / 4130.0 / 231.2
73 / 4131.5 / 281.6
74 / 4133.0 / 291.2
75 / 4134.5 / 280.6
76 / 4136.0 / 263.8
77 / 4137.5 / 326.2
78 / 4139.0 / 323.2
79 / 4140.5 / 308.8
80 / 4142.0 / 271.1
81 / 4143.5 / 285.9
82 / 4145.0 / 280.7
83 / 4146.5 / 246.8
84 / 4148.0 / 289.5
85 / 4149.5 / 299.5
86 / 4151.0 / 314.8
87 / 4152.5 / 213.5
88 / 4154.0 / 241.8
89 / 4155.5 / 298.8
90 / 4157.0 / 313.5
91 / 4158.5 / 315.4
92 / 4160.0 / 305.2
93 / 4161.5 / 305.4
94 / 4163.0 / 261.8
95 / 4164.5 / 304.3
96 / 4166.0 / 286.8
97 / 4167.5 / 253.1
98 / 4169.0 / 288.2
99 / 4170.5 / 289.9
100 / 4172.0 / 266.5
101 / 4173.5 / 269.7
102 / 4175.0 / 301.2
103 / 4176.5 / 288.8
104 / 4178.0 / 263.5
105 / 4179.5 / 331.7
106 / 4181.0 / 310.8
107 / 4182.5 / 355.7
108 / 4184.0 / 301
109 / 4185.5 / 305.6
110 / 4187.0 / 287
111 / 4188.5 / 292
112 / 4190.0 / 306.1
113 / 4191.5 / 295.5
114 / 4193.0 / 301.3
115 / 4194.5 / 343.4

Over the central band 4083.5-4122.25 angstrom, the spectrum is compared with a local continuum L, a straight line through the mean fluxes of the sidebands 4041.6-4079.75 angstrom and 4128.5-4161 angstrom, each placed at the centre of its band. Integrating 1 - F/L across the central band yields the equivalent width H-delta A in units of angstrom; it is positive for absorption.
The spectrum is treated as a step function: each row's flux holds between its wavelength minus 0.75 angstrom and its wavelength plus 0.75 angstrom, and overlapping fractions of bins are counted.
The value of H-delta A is 4.1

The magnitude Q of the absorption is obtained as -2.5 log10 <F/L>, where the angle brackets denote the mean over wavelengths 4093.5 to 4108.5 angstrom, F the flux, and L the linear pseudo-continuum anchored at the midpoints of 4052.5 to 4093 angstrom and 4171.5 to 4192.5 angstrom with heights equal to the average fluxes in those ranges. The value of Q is 0.14 mag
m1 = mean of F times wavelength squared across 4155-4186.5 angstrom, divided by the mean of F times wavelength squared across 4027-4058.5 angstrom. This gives 1.05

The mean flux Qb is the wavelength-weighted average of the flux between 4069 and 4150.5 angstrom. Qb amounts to 270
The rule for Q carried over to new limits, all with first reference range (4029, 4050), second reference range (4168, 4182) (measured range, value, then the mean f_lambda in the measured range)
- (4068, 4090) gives 0.062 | 276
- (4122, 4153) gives 0.038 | 281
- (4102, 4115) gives 0.199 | 243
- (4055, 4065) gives -0.002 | 293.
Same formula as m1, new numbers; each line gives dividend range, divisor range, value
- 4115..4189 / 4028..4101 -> 1.05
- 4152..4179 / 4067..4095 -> 1.07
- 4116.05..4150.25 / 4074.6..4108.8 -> 1.10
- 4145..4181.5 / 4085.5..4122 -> 1.15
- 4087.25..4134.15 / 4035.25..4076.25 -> 0.91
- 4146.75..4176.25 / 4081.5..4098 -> 1.14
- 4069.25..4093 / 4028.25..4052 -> 0.93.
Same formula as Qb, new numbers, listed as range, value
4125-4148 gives 280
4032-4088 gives 290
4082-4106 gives 262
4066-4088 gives 283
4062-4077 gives 285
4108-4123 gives 267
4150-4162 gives 288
